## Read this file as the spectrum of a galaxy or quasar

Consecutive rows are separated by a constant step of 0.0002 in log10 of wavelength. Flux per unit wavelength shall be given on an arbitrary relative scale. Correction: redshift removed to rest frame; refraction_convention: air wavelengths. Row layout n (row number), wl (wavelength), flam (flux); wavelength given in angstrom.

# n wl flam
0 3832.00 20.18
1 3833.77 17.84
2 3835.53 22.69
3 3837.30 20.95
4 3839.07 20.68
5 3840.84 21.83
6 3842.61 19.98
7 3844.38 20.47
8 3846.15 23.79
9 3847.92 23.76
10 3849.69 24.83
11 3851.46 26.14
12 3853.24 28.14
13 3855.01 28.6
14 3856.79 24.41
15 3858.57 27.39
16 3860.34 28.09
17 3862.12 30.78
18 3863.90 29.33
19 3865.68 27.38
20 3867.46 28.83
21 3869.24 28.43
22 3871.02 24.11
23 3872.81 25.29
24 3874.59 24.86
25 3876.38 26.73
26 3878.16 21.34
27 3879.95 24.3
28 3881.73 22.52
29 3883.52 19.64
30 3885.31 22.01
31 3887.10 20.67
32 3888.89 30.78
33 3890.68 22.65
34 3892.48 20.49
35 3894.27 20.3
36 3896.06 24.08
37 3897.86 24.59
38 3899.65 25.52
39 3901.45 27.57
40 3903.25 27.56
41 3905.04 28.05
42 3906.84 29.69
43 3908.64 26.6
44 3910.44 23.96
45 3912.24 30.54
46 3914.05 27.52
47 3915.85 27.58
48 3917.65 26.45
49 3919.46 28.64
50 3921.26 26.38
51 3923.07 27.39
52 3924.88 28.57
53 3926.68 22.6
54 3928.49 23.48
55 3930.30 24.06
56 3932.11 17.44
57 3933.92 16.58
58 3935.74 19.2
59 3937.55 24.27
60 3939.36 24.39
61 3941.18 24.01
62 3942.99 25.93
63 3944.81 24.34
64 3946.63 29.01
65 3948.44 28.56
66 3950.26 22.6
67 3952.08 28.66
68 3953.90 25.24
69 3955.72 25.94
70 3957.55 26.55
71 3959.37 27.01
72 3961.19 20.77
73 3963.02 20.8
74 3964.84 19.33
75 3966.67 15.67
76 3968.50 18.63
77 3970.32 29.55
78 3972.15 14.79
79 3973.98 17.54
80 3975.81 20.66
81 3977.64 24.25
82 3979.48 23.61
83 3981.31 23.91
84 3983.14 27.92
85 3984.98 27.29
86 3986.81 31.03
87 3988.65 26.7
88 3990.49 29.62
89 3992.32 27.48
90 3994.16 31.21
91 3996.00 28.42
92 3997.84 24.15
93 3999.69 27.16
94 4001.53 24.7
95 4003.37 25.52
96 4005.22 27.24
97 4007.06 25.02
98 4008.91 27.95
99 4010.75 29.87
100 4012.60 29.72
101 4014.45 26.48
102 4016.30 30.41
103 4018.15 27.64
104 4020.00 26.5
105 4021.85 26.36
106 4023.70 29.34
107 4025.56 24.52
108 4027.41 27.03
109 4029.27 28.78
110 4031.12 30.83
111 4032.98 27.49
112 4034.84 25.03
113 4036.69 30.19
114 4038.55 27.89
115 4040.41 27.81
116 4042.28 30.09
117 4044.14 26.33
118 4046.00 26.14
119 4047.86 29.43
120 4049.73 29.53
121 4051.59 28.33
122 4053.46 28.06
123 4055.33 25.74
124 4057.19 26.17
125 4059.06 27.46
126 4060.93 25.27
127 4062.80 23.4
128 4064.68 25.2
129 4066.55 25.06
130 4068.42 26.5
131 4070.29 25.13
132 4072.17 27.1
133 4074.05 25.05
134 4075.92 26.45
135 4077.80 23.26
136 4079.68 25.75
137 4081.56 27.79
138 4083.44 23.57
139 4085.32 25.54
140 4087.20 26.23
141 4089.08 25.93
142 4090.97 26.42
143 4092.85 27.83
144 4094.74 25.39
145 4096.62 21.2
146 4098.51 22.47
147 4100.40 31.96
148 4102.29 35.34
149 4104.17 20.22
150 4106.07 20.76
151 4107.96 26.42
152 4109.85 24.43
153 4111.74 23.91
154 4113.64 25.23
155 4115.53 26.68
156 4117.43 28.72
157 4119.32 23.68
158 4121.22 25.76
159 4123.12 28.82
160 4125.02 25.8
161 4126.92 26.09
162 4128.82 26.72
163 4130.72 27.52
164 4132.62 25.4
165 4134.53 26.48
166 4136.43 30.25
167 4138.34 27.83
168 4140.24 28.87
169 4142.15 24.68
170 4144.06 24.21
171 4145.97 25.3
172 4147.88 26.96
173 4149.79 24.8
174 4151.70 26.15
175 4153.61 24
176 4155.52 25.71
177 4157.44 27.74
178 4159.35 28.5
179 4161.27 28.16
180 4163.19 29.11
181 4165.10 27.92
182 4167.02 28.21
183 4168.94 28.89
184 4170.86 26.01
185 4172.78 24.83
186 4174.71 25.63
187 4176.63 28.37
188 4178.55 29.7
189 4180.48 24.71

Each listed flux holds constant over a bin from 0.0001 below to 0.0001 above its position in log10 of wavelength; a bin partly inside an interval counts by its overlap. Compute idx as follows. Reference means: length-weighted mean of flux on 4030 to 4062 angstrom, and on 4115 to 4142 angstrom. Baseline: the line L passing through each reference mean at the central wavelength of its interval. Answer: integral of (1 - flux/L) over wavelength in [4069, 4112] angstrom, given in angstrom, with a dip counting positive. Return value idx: 2.7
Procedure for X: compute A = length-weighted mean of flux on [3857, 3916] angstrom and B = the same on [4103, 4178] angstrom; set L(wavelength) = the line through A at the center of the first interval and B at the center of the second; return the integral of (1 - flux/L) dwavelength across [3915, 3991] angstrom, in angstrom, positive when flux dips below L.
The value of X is 4.9 angstrom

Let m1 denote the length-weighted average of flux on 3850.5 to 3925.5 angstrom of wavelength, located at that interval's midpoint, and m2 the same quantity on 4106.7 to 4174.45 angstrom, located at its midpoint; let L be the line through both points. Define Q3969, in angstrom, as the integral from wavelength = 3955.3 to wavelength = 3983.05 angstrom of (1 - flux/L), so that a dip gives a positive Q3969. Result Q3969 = 4.4 angstrom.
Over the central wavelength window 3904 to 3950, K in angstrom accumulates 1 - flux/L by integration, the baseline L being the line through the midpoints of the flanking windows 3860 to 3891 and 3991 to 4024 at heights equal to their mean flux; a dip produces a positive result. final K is 1.5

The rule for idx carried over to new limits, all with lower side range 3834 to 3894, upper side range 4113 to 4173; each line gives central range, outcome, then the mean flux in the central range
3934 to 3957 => 0.24 angstrom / 24.9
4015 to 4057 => -3.18 angstrom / 27.8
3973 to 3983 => 1.18 angstrom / 22.4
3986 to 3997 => -1.51 angstrom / 29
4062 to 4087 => 0.76 angstrom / 25.4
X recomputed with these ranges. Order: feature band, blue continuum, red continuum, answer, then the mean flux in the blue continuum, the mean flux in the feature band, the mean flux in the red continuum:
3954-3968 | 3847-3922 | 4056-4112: 1.85 angstrom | 25.9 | 22.3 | 25.6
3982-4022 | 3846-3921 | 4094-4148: -2.60 angstrom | 25.8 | 27.7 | 26.1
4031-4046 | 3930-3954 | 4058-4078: -1.68 angstrom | 23.8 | 27.9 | 25.5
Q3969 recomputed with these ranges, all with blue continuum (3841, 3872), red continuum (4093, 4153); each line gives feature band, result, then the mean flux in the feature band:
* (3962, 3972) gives 2.2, 20.3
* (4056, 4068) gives 0.3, 25.5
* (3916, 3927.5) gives -0.3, 26.8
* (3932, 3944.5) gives 1.9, 22.1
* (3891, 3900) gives 1.1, 22.8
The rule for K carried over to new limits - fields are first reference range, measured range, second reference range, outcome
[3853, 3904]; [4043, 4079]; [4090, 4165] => -0.4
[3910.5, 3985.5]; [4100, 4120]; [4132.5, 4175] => 0.2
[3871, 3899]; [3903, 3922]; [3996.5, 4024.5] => -2.6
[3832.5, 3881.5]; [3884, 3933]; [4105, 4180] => -0.5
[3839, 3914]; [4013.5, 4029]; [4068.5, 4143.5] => -1.0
